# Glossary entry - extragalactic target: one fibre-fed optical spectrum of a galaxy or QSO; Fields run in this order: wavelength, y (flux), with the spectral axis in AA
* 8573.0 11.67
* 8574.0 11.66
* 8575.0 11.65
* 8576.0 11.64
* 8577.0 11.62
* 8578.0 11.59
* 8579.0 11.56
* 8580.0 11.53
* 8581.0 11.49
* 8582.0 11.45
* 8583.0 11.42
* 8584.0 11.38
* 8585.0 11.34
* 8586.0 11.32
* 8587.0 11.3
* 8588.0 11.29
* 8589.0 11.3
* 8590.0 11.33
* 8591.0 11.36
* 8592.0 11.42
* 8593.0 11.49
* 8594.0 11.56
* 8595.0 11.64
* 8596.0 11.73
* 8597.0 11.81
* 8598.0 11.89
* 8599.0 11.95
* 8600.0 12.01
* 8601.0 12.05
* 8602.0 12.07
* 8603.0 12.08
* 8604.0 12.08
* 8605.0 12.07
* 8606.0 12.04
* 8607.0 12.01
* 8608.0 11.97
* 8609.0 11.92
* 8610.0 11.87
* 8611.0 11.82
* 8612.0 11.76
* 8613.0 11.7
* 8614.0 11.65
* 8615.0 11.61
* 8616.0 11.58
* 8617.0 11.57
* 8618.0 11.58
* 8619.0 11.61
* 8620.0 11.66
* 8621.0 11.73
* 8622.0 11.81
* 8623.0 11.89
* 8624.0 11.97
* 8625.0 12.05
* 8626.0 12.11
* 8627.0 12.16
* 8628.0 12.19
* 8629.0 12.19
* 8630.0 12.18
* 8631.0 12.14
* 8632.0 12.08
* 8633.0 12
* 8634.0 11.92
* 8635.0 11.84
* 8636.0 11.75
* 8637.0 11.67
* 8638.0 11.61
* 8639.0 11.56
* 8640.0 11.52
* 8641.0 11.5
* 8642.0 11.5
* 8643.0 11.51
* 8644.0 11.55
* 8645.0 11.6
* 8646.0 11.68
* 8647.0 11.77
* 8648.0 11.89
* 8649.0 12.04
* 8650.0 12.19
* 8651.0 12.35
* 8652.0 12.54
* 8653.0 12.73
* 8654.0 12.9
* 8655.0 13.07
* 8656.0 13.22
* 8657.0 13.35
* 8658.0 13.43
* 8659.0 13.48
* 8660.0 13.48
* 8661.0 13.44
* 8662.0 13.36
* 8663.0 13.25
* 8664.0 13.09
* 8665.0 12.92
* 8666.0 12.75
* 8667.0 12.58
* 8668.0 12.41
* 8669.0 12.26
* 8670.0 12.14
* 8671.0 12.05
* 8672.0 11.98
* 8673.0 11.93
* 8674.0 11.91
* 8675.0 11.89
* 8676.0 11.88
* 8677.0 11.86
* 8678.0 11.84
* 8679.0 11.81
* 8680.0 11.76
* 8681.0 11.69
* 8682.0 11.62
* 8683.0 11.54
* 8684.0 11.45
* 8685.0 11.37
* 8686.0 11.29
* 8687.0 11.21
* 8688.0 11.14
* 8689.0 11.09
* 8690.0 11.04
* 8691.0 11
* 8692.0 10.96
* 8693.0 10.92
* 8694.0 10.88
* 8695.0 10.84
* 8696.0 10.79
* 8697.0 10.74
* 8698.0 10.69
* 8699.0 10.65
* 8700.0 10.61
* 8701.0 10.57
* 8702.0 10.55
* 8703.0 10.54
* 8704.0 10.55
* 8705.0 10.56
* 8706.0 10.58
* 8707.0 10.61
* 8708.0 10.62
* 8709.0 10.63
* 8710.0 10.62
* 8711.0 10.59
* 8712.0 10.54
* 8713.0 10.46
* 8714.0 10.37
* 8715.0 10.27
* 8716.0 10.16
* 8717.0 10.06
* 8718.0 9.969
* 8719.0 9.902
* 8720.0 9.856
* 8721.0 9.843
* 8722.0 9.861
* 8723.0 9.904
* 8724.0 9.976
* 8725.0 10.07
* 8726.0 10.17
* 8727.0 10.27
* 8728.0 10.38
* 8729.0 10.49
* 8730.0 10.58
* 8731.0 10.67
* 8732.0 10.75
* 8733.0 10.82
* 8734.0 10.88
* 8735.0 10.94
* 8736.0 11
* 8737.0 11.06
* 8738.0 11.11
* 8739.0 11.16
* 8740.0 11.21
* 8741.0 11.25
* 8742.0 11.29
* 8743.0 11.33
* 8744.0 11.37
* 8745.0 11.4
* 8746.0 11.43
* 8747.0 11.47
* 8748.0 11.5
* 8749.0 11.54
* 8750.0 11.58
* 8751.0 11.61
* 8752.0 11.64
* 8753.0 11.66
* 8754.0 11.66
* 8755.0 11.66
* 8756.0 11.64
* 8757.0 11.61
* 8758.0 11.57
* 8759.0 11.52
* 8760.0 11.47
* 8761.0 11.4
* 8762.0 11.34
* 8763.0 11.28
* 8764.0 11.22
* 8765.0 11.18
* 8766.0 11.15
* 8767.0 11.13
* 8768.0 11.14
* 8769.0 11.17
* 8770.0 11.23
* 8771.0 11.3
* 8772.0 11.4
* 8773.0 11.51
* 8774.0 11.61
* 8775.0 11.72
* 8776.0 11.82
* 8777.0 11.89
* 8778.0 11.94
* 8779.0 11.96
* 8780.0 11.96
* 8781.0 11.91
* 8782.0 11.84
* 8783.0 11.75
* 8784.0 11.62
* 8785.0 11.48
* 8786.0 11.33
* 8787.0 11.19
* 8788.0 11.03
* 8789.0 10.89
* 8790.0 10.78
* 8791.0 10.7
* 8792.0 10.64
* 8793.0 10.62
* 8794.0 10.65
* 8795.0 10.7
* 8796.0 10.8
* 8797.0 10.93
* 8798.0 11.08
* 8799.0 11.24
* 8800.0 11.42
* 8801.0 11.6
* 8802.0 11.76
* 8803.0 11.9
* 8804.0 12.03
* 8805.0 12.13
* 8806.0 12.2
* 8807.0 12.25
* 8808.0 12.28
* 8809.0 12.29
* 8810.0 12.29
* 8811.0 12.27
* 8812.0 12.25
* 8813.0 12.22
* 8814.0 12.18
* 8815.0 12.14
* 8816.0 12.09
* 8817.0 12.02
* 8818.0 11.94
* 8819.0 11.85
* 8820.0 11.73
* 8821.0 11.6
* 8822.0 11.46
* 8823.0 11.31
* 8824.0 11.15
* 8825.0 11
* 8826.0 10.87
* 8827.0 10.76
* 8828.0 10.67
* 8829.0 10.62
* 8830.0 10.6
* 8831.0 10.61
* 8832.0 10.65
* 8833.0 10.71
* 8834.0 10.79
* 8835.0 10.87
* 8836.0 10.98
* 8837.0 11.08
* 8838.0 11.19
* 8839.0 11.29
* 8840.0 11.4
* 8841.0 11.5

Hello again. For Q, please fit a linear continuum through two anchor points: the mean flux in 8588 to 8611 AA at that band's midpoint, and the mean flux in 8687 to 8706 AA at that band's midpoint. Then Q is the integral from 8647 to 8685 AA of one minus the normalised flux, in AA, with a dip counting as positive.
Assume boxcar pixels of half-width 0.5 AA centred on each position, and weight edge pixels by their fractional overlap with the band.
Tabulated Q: -4.5 AA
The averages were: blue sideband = 11.8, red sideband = 10.8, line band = 12.4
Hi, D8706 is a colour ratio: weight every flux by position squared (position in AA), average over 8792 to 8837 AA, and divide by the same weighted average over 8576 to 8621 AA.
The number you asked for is 1.03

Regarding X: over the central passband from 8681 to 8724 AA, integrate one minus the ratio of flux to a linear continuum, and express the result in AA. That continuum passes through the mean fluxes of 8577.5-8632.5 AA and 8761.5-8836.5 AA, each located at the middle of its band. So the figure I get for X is 3.4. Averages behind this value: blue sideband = 11.8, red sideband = 11.4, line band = 10.7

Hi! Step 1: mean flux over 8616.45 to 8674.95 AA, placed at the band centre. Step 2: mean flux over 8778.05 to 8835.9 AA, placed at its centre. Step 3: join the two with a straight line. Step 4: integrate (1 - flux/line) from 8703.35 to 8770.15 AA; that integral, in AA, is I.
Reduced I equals 5.0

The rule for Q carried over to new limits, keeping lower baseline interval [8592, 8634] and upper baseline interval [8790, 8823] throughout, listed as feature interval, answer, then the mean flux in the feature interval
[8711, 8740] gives 3.25 AA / 10.4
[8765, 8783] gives 0.19 AA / 11.6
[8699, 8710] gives 1.10 AA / 10.6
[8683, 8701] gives 1.22 AA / 11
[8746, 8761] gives 0.18 AA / 11.6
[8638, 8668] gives -1.63 AA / 12.5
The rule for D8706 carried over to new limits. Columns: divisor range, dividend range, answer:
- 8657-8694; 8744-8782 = 0.98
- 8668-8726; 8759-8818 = 1.08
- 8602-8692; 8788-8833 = 0.99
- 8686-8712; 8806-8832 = 1.11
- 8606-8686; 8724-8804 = 0.96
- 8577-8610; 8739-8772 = 1.01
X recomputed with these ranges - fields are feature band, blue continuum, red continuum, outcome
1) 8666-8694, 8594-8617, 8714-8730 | -2.39 AA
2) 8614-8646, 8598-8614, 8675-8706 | -0.21 AA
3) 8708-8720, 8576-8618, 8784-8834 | 1.26 AA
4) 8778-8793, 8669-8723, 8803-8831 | 0.19 AA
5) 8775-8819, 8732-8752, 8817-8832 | -1.71 AA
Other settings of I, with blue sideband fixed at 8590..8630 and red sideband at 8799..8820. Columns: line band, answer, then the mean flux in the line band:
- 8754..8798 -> 2.4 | 11.3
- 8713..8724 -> 1.8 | 10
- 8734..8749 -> 0.9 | 11.2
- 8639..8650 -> 0.2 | 11.7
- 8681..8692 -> 0.6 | 11.3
